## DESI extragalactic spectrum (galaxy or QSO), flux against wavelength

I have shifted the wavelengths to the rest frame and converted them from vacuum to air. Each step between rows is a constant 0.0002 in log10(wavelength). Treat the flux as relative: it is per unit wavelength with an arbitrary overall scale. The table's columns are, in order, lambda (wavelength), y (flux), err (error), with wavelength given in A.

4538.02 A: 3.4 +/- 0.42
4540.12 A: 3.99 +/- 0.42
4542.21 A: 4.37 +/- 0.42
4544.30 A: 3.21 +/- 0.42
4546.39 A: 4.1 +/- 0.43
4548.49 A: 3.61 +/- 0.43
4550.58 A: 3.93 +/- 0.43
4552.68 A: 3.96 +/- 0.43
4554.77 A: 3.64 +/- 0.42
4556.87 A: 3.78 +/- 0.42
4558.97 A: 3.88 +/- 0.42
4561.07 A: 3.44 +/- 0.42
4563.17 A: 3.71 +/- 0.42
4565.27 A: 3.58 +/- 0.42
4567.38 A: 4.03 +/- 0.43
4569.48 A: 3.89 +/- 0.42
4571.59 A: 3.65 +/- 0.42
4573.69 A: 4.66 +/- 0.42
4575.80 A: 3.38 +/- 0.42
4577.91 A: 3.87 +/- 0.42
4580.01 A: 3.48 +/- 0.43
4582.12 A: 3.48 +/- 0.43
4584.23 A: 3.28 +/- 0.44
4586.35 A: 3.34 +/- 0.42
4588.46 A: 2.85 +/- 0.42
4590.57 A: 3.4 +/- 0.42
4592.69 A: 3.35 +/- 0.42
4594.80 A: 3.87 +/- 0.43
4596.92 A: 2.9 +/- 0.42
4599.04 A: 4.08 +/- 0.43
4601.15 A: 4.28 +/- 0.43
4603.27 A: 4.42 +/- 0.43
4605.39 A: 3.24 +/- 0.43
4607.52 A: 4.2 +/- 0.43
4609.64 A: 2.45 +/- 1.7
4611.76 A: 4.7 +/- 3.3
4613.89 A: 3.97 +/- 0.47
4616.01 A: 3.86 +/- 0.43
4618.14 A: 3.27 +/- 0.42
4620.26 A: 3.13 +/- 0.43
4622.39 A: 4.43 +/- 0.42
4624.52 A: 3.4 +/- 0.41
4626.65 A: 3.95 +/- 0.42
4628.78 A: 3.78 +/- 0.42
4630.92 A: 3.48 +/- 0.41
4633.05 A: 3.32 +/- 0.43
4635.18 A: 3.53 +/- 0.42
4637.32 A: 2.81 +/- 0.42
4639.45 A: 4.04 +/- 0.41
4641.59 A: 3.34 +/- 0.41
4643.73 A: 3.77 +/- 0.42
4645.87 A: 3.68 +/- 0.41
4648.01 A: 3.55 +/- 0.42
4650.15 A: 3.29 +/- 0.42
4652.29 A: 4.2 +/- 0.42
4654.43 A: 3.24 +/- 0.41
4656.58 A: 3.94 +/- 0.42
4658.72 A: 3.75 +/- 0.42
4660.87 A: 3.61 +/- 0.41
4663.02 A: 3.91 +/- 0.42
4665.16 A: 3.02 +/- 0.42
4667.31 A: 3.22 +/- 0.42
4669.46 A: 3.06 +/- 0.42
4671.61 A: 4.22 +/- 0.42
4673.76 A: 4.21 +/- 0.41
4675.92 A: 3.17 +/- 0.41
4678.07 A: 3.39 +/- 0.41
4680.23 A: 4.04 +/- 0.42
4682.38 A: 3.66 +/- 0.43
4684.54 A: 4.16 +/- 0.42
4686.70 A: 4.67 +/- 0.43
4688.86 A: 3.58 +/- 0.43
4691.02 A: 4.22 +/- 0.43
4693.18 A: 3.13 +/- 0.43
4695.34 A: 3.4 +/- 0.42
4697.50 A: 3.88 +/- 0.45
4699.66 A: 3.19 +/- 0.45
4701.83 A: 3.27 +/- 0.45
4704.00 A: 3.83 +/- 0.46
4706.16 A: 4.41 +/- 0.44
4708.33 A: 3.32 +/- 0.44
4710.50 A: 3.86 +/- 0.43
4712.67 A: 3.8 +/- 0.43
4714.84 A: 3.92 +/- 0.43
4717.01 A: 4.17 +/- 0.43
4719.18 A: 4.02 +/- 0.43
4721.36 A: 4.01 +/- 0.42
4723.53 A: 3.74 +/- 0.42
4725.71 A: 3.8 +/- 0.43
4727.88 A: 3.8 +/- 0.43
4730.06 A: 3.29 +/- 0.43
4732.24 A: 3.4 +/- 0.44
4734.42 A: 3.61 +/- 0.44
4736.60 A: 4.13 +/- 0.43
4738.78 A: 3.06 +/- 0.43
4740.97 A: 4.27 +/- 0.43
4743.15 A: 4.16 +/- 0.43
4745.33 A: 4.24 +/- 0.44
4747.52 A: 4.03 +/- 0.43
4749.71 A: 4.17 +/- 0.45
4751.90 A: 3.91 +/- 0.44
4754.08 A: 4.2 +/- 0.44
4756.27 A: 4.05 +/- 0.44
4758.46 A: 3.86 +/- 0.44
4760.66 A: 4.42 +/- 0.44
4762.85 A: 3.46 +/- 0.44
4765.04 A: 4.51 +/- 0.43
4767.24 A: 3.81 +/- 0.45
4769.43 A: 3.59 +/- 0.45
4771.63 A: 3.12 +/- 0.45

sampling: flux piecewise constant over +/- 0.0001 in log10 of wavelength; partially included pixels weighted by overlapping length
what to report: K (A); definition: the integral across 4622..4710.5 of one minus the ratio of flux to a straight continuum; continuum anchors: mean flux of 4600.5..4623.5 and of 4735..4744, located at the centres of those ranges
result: 4.15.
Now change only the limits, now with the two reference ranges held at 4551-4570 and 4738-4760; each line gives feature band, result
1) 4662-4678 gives 1.6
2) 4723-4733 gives 1.0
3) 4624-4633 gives 0.5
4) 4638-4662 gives 1.4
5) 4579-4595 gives 1.9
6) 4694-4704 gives 1.2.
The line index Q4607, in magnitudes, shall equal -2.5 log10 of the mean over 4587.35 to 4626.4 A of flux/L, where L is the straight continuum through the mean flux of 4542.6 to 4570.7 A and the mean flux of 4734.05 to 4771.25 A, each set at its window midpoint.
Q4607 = 0.04 mag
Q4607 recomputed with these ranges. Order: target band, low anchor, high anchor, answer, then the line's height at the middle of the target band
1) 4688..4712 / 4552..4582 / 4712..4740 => 0.03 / 3.75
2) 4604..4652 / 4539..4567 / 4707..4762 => 0.06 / 3.83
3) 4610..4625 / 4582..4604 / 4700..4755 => -0.05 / 3.61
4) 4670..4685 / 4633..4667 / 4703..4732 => -0.04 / 3.67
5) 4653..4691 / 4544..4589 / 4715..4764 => 0.03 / 3.82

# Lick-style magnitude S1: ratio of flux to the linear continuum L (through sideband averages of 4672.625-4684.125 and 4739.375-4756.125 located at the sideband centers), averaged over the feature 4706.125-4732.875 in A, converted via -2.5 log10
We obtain 0.04 mag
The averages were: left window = 3.72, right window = 4.1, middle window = 3.79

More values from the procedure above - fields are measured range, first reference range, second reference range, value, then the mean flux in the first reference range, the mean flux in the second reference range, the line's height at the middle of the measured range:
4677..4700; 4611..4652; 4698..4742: -0.02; 3.65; 3.75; 3.71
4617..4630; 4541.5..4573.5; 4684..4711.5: 0.04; 3.8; 3.75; 3.78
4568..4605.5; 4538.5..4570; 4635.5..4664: 0.03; 3.8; 3.62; 3.74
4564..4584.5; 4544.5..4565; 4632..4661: -0.01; 3.75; 3.58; 3.72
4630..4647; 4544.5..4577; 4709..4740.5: 0.08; 3.8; 3.76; 3.78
